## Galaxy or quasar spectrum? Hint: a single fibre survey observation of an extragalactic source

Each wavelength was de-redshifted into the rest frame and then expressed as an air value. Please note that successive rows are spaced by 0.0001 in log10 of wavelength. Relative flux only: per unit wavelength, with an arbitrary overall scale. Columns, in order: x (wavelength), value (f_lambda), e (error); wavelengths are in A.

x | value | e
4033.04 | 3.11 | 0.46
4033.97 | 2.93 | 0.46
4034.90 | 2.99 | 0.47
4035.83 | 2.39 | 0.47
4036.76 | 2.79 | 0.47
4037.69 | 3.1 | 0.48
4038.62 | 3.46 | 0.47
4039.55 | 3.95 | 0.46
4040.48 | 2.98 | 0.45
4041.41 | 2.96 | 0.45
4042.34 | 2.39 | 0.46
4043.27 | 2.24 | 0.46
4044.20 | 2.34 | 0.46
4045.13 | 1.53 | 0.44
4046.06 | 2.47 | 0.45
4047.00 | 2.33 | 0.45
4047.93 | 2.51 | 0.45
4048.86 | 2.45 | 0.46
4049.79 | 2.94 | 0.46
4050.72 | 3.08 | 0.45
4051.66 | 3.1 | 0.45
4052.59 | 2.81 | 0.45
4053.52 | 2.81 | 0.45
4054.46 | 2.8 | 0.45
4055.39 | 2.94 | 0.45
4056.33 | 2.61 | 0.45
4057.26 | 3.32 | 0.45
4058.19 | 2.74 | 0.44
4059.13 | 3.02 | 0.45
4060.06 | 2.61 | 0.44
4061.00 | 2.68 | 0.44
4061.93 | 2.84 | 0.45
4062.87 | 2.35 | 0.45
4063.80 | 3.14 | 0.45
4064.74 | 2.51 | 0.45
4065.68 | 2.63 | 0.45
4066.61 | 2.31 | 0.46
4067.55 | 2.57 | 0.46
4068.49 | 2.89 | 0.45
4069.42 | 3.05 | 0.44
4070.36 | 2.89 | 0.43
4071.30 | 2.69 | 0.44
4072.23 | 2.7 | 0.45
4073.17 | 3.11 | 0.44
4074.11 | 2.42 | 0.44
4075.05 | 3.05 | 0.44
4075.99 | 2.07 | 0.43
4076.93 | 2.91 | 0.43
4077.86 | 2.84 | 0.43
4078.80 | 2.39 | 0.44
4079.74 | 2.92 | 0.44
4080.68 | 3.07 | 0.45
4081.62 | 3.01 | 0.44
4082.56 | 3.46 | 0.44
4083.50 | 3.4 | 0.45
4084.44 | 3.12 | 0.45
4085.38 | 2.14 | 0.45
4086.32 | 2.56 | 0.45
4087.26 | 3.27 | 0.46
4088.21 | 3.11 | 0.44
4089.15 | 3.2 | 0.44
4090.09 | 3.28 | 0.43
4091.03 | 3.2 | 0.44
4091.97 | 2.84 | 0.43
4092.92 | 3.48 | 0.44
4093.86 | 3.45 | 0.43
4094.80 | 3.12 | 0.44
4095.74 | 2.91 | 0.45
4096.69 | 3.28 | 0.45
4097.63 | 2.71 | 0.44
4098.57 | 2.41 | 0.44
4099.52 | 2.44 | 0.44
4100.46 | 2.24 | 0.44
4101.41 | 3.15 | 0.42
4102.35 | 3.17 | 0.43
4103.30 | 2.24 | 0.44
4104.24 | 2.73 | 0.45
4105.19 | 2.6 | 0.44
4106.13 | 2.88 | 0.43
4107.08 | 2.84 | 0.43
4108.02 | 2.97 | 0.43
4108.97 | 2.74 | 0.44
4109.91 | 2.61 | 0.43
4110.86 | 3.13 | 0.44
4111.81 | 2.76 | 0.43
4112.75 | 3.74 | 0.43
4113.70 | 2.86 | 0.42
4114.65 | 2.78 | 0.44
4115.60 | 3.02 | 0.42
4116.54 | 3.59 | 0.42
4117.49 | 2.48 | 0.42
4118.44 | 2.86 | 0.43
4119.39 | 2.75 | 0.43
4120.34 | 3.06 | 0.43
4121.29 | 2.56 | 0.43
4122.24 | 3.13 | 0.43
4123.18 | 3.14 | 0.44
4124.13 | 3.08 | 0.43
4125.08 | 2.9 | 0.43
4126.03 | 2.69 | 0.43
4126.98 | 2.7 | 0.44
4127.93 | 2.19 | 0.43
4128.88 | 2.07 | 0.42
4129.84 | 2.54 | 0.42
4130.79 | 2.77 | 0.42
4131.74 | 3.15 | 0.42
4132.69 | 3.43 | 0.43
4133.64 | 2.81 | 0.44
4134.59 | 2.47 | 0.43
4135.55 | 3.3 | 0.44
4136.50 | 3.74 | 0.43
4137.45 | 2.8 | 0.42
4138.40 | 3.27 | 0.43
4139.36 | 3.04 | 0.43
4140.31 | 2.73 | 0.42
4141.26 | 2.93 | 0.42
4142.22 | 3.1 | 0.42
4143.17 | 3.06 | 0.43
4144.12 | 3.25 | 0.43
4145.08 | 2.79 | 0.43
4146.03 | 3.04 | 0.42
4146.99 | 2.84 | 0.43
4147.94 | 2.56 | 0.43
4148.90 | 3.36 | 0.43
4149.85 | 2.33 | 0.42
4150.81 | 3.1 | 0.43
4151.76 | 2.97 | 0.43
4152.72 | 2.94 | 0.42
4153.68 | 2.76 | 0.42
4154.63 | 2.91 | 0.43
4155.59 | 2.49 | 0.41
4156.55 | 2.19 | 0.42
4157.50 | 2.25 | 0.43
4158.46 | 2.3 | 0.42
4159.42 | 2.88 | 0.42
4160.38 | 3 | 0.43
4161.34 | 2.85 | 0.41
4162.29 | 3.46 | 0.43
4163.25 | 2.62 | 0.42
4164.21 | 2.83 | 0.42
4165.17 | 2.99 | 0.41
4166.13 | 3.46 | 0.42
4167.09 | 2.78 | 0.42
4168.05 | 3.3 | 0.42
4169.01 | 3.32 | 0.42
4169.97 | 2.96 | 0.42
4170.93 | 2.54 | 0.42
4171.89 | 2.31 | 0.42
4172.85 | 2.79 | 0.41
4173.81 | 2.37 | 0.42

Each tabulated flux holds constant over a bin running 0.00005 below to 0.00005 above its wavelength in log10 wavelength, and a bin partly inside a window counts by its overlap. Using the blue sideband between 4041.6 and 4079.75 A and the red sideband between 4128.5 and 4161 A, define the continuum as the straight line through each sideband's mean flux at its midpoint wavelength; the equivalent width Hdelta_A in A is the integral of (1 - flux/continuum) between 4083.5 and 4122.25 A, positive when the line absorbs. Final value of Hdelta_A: -2.0 A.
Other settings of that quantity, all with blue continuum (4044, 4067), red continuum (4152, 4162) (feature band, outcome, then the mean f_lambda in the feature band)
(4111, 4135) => -1.7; 2.87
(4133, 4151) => -2.0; 2.98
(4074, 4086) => -0.7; 2.84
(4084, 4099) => -1.8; 3.01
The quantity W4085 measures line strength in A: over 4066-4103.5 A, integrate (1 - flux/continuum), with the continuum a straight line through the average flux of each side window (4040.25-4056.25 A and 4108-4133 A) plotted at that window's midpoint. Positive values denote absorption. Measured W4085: -1.8 A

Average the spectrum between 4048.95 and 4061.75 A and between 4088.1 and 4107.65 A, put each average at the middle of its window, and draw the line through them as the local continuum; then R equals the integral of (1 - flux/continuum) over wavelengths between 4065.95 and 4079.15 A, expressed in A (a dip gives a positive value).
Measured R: 0.8 A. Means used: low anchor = 2.87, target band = 2.71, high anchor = 2.92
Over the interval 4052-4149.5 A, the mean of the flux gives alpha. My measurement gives 2.88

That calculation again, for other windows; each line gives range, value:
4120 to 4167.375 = 2.87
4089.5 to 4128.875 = 2.89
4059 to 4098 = 2.89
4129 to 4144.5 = 3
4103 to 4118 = 2.88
